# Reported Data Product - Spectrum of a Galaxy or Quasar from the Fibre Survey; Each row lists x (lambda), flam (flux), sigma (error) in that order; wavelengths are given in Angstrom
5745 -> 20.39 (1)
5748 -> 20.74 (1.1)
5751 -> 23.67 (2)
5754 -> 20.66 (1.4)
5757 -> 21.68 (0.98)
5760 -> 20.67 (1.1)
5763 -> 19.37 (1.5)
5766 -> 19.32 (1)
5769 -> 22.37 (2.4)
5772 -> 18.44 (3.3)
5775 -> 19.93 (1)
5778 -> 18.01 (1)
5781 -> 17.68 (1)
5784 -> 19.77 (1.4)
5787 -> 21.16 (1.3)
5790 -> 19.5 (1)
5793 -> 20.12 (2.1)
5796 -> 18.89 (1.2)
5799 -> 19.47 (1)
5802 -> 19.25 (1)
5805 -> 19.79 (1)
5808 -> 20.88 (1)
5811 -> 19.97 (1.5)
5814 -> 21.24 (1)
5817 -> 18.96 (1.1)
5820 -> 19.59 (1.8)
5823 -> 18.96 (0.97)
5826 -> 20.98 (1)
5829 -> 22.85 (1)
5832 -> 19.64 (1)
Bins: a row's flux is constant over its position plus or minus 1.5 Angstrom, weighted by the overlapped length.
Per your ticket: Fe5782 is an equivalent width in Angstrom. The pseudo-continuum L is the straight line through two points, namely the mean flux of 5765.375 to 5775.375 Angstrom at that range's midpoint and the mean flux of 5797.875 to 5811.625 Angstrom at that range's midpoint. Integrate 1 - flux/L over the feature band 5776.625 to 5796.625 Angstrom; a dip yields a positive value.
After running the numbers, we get 0.7 Angstrom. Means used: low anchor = 20.1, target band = 19.3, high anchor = 19.9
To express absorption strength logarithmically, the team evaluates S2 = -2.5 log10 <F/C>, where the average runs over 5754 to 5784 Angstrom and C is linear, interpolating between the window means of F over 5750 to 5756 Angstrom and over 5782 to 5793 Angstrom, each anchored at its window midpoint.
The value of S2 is 0.071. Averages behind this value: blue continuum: 22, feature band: 19.8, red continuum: 20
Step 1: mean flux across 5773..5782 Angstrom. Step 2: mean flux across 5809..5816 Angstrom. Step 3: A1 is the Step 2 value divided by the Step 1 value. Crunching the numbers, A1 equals 1.1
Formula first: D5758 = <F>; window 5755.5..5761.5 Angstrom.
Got 21.2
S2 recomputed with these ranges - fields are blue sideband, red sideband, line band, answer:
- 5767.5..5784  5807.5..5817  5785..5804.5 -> 0.008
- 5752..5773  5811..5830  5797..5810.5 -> 0.030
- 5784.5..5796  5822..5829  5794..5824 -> 0.035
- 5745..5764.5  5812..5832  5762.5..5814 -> 0.055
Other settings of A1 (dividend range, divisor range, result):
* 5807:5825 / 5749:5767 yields 0.95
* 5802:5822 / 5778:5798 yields 1.03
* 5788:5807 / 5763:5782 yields 1.01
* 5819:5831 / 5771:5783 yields 1.11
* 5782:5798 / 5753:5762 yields 0.95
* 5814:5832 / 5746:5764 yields 0.96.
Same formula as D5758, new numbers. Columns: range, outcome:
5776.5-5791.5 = 19.2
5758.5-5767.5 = 19.8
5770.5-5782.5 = 18.5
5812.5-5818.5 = 20.1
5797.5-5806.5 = 19.5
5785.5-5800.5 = 19.8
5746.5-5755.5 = 21.7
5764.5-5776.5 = 20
